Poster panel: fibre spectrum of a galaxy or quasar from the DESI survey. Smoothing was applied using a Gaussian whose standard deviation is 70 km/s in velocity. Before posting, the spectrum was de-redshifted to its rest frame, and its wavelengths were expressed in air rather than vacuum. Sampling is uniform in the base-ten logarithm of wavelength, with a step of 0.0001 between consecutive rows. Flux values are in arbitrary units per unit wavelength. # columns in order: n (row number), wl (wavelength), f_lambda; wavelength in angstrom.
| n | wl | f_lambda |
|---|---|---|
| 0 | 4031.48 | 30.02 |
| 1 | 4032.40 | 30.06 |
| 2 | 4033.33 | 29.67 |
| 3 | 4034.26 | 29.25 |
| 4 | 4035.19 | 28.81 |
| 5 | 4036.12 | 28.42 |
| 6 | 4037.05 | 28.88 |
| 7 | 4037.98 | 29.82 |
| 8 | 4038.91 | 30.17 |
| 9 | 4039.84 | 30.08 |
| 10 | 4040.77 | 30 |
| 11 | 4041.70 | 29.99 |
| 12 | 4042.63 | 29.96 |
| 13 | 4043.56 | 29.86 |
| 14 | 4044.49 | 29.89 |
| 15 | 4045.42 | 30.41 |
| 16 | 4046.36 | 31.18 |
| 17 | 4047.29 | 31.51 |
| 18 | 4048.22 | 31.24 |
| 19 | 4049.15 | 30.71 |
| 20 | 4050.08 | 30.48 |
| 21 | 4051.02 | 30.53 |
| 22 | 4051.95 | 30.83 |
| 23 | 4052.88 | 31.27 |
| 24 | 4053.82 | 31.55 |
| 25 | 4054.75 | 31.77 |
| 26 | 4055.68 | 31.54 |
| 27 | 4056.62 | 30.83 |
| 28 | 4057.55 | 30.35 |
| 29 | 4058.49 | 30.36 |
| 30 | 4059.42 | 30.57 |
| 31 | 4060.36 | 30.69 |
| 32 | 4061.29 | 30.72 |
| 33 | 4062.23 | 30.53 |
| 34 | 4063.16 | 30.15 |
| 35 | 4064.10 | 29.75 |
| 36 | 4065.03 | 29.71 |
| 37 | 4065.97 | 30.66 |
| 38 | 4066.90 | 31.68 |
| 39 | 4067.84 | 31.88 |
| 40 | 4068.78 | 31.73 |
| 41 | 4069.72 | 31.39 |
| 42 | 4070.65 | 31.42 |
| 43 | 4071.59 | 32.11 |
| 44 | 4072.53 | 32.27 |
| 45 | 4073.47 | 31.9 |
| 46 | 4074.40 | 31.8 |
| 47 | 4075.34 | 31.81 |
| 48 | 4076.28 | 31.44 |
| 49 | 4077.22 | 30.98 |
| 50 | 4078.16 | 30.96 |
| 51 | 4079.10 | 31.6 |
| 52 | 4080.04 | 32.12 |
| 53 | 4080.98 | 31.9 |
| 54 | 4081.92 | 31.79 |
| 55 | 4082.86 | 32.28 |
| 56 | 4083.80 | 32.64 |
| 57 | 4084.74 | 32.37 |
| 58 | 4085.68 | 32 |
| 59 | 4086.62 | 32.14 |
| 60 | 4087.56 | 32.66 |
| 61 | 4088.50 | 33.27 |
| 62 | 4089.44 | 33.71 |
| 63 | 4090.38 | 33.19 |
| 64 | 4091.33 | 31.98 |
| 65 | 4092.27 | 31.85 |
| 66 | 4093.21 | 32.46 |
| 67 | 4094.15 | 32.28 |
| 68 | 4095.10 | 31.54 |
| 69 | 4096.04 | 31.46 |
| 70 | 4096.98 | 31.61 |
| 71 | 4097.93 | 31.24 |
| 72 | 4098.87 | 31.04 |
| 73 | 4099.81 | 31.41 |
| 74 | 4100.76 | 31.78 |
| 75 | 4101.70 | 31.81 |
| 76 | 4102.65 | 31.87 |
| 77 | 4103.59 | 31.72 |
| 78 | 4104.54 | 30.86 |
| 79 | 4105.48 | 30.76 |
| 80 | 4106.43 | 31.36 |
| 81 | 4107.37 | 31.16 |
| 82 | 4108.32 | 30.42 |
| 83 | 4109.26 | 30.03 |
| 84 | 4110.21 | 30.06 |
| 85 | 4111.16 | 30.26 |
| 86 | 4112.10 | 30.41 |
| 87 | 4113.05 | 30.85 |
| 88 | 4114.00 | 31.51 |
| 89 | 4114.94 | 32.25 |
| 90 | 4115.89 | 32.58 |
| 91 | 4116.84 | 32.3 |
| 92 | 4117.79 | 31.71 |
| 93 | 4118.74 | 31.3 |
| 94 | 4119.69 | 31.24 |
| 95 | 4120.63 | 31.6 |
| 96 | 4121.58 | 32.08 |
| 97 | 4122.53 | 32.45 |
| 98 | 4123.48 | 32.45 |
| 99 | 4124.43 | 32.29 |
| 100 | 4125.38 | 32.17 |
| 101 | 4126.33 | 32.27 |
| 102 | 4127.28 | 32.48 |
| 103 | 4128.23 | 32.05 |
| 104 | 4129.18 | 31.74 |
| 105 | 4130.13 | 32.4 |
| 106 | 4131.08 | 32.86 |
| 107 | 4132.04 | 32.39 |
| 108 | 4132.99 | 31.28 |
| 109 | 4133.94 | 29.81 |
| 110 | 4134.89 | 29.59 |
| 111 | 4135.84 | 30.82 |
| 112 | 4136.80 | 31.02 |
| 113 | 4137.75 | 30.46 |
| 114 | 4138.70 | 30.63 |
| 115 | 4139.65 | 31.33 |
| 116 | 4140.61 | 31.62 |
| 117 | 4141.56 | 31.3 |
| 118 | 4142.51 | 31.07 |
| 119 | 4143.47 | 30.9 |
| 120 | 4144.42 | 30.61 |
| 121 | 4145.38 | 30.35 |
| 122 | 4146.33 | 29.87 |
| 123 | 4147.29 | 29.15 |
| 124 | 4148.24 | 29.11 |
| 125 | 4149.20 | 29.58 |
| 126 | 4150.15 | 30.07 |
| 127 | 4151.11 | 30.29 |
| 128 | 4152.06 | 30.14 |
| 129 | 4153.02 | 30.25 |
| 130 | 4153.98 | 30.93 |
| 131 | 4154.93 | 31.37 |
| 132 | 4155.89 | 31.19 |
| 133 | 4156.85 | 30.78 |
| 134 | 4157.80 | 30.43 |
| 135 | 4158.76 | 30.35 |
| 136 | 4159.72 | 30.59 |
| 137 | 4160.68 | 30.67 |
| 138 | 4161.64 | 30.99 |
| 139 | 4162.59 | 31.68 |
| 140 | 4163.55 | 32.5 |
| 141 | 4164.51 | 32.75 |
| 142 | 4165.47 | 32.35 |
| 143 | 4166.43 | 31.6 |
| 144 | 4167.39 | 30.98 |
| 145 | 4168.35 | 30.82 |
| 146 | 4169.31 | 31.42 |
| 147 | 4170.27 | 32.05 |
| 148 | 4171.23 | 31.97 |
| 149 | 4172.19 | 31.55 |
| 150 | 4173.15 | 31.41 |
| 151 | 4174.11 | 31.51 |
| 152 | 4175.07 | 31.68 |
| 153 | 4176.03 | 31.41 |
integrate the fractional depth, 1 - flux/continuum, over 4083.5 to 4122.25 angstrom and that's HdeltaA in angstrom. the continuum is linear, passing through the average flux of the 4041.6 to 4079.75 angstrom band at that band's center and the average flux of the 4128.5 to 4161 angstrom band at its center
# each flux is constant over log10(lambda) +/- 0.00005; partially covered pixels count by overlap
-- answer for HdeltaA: -1.0 angstrom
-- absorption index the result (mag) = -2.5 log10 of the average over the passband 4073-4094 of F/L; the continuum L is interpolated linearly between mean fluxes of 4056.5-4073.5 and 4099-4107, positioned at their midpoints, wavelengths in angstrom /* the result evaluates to -0.03 mag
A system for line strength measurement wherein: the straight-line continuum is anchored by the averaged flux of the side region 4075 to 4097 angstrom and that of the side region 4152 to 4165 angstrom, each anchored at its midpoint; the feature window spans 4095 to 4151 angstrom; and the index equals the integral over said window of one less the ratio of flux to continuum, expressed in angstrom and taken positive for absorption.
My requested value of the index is 0.6 angstrom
